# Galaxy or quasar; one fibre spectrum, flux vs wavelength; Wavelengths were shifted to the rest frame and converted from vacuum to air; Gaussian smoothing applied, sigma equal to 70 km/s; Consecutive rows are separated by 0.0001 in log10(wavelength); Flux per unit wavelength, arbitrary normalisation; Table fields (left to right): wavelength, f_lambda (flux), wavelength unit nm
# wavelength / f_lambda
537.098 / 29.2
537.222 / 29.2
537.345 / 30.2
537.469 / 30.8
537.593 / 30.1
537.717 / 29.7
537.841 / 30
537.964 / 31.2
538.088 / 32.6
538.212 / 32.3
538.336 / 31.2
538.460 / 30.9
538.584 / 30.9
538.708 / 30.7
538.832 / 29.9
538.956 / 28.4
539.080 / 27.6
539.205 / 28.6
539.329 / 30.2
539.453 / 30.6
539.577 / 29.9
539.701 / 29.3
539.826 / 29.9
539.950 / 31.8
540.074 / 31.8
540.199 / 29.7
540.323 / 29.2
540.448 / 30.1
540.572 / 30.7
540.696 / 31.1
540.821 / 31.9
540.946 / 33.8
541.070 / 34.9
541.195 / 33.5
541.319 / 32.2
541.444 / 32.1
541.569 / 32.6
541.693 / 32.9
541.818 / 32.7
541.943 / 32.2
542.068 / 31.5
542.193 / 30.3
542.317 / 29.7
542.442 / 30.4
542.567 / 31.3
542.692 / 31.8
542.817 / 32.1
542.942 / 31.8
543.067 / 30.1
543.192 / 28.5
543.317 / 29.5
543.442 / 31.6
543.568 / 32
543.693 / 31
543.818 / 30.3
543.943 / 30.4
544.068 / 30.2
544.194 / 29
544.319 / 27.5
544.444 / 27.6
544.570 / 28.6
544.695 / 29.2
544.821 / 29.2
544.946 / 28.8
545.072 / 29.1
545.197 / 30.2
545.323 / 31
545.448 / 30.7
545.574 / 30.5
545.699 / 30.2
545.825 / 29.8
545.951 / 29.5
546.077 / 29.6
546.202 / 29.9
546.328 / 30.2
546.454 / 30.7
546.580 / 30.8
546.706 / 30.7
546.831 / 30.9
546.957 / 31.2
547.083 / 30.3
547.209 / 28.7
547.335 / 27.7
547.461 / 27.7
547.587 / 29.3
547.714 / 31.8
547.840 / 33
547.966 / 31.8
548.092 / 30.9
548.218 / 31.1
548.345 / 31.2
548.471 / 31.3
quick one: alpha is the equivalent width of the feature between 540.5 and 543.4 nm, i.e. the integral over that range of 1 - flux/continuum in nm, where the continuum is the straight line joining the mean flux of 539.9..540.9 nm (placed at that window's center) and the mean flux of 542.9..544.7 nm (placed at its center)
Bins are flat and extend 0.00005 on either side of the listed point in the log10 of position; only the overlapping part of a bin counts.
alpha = -0.12 nm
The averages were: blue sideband 30.8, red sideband 29.8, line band 31.6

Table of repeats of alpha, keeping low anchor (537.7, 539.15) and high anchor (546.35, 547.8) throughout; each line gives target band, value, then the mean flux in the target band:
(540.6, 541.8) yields -0.095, 32.7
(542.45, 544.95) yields 0.011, 30.1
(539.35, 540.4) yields 0.004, 30.3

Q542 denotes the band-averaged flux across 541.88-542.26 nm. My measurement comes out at 31.3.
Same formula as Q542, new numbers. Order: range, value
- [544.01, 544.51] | 28.5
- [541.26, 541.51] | 32.1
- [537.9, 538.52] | 31.7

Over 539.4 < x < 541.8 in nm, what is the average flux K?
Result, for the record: 31.5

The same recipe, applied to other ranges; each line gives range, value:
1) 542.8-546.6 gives 29.9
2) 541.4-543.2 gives 31.4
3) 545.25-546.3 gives 30.2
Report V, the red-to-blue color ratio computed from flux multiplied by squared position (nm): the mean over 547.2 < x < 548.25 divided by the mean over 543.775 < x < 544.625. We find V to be 1.1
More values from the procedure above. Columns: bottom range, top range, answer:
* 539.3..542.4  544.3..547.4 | 0.96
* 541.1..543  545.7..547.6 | 0.95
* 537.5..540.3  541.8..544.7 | 1.02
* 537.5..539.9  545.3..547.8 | 1.02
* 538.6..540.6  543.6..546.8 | 1.02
